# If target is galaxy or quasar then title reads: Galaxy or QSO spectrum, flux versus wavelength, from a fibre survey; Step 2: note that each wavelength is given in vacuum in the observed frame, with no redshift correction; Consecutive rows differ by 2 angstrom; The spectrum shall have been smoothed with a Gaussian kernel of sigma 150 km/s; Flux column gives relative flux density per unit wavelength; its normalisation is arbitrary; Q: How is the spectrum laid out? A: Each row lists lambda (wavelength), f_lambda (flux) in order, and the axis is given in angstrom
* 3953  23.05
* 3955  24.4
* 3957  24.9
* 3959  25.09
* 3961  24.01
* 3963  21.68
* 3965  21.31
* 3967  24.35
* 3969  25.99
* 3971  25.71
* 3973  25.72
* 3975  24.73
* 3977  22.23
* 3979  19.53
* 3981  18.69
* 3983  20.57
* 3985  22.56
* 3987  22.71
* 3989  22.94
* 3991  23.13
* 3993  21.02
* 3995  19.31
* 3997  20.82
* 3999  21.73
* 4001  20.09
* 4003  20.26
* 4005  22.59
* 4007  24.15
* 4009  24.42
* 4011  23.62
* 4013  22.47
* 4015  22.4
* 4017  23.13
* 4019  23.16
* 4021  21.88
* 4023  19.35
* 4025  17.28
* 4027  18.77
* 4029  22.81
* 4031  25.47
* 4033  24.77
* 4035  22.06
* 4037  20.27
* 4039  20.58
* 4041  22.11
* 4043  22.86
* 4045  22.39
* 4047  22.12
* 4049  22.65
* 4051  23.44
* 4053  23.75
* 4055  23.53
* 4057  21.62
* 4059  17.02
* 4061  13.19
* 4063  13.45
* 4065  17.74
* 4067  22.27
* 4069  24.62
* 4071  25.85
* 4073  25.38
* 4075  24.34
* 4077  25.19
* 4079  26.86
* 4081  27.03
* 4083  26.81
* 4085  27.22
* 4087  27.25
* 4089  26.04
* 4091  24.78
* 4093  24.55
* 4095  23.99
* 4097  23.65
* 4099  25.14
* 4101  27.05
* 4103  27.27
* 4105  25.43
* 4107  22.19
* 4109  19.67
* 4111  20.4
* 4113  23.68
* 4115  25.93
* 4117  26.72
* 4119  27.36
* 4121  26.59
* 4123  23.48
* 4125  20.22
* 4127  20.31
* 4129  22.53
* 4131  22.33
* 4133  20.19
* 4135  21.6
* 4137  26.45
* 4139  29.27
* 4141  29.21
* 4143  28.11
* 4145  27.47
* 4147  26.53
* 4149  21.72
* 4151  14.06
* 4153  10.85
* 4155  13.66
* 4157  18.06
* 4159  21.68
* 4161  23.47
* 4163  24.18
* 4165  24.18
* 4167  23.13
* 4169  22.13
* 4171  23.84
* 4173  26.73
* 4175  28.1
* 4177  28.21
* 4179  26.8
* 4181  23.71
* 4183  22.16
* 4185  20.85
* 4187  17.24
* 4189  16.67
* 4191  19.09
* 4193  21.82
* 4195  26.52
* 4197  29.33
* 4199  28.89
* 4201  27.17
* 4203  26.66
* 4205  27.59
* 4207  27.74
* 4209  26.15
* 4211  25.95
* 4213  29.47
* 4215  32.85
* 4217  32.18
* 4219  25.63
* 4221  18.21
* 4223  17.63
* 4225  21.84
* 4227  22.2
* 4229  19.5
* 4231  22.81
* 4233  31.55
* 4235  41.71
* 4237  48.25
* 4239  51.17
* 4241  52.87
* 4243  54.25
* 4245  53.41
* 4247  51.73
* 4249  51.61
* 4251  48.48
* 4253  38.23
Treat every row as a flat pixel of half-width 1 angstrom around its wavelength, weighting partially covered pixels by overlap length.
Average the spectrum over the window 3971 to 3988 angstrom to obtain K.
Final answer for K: 22.3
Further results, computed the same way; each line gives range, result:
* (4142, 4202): 22.9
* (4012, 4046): 21.9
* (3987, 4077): 21.8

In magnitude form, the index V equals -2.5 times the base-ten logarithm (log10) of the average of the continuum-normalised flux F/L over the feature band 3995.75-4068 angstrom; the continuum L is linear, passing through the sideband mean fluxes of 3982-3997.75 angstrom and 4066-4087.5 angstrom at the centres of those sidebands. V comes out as 0.103 mag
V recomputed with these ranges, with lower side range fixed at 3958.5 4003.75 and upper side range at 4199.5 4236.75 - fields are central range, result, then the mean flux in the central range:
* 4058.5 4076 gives 0.17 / 20.5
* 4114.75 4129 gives 0.04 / 24.2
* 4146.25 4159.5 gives 0.40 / 17.8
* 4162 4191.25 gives 0.13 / 23.2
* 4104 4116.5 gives 0.08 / 23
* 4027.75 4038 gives 0.02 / 23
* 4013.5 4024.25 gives 0.06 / 21.9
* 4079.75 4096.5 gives -0.06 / 25.9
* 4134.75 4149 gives -0.06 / 26.9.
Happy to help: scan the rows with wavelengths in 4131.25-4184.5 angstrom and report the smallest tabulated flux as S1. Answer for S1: 10.85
